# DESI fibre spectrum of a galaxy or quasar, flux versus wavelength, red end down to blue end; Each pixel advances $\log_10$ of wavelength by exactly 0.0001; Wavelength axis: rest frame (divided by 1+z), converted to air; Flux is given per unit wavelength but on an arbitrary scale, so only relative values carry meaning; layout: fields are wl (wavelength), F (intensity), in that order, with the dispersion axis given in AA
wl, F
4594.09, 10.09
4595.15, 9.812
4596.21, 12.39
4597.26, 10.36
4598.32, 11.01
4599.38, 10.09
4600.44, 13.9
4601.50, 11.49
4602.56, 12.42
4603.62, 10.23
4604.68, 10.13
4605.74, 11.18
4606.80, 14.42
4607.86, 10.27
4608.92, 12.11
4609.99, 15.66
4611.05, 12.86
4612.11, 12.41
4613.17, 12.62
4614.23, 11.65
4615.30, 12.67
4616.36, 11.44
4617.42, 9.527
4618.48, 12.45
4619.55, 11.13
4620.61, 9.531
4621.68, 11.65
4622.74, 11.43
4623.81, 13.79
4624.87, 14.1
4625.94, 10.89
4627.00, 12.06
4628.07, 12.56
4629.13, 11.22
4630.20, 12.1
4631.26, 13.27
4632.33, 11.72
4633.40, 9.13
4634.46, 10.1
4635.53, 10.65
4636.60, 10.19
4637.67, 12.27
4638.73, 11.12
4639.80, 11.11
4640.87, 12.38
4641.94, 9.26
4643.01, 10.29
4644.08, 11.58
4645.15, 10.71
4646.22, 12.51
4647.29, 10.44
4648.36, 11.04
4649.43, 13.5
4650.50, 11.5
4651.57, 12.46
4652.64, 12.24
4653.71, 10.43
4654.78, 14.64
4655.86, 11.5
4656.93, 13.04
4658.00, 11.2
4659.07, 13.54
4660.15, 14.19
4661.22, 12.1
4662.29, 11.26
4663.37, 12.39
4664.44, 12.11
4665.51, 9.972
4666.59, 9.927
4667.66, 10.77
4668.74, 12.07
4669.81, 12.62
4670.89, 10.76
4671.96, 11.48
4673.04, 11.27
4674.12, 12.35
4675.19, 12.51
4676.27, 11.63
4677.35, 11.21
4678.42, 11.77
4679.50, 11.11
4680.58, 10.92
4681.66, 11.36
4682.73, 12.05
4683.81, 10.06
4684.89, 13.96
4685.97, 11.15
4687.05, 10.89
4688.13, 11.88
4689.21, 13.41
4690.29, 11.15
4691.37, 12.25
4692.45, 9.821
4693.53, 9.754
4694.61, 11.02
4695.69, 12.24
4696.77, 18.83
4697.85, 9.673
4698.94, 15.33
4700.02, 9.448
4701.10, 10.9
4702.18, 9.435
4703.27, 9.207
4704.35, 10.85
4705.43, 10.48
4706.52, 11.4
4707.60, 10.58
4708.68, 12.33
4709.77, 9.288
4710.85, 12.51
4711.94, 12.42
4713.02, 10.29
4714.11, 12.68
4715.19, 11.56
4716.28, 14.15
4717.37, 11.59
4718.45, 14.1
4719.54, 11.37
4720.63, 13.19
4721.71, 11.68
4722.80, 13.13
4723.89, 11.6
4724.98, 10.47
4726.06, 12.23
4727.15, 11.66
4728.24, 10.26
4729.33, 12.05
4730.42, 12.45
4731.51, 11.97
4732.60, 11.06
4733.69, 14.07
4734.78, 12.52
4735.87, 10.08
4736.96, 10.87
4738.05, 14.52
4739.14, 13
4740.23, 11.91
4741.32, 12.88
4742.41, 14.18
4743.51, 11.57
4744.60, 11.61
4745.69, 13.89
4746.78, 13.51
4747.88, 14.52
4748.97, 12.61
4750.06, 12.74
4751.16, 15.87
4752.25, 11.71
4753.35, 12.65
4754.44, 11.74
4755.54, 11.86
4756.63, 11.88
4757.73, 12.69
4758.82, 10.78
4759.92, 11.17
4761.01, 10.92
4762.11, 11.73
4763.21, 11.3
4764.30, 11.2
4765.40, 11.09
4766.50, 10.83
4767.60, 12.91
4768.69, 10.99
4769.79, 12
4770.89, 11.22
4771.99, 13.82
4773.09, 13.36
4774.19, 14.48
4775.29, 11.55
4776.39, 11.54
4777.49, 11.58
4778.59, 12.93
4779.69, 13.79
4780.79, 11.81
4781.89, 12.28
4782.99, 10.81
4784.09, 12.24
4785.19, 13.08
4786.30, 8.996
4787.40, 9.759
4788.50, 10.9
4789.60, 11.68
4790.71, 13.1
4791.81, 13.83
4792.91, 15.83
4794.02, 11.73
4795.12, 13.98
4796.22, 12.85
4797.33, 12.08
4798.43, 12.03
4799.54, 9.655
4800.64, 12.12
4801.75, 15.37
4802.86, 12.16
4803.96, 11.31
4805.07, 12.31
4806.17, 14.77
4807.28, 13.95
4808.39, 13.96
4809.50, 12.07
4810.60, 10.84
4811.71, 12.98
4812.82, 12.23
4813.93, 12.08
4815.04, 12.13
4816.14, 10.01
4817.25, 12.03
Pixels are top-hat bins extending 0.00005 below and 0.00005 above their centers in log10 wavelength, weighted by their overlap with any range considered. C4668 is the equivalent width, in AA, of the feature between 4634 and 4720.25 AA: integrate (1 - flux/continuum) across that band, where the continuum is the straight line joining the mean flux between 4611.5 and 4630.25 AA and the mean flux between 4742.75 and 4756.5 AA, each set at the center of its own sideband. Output 4.6 AA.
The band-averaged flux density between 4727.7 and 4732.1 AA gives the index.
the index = 11.7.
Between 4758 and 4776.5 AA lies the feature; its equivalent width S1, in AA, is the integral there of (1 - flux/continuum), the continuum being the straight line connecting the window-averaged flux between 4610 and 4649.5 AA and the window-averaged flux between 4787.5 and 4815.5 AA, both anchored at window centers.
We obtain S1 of 0.8 AA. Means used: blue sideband 11.6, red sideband 12.6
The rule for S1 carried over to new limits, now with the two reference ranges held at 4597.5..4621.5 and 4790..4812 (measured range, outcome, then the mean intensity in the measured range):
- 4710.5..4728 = 0.35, 12.1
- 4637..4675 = 0.96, 11.7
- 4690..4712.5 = 1.64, 11.4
